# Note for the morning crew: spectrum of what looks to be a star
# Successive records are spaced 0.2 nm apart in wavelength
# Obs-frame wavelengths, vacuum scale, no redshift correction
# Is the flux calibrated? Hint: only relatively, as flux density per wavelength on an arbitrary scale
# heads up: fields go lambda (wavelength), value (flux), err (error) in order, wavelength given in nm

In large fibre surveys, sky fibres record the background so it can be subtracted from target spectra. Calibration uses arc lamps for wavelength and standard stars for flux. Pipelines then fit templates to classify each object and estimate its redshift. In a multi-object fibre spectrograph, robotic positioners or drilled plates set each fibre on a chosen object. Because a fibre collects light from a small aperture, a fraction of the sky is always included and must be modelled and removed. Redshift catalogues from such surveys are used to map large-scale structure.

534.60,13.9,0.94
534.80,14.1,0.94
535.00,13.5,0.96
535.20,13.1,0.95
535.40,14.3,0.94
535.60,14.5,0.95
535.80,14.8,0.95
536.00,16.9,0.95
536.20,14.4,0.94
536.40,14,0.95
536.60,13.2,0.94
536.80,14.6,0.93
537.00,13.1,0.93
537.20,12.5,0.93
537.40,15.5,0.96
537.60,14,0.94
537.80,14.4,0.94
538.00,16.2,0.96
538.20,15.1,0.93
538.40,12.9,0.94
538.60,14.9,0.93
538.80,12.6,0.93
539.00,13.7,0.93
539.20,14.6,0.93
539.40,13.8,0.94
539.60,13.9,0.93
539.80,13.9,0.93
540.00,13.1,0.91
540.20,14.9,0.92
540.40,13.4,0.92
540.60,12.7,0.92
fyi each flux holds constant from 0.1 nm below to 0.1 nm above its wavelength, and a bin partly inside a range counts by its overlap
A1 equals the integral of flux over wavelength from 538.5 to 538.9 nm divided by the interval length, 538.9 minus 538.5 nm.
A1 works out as 13.8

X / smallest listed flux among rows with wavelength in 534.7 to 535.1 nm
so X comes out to 13.5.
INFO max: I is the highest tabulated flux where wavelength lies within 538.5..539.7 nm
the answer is 14.9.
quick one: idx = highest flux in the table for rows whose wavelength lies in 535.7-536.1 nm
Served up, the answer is 16.9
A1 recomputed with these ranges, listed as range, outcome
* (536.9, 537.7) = 13.8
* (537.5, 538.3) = 14.9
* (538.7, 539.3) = 13.6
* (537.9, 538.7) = 14.8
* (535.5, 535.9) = 14.7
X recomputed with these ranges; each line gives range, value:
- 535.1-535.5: 13.1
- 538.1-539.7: 12.6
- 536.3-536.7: 13.2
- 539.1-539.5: 13.8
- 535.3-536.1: 14.3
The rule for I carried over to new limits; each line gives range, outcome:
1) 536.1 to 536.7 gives 14.4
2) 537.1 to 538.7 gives 16.2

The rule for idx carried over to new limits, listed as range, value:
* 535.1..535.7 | 14.5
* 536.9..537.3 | 13.1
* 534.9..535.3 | 13.5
